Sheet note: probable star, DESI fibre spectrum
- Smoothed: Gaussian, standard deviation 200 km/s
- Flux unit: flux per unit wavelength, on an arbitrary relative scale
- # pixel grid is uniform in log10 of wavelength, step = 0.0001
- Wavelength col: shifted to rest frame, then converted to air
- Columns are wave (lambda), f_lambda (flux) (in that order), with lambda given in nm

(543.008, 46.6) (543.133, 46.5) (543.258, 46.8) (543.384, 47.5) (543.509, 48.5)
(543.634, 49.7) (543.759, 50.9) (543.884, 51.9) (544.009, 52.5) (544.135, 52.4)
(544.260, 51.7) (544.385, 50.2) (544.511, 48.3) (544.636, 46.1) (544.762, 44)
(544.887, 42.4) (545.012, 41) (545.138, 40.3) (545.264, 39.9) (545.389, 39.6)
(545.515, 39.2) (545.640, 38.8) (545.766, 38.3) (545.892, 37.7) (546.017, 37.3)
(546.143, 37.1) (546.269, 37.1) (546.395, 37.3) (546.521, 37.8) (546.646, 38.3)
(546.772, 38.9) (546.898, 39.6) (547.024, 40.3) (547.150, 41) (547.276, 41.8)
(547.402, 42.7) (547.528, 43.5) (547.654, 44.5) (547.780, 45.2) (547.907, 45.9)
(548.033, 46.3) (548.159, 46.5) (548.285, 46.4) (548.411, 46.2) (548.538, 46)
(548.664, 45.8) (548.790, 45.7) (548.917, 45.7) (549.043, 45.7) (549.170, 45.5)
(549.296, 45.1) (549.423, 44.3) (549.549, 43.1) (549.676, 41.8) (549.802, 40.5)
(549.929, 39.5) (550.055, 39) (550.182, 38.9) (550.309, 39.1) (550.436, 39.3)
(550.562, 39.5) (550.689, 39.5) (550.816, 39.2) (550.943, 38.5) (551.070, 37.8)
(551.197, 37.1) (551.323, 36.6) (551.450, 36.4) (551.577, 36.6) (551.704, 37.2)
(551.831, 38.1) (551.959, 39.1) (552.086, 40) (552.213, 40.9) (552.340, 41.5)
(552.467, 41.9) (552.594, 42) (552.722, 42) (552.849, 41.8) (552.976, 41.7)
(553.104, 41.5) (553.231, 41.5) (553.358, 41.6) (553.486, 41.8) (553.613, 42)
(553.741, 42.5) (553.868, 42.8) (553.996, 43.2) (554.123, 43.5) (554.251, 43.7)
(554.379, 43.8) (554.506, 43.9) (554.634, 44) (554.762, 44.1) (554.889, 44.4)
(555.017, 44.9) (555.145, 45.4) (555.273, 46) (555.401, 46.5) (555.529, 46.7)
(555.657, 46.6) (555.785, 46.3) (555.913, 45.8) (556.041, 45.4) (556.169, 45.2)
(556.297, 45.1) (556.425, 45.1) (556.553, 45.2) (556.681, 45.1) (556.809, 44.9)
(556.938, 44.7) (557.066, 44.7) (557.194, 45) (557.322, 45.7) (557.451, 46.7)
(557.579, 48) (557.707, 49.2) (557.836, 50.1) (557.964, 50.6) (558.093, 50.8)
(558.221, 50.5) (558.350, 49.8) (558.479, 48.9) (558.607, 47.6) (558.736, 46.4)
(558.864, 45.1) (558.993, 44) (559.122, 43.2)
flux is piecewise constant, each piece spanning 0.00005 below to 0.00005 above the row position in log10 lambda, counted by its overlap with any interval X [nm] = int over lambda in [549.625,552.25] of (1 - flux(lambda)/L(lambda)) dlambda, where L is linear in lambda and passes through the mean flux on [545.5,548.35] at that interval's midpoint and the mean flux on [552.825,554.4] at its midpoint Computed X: 0.19 nm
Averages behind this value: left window 41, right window 42.4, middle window 38.8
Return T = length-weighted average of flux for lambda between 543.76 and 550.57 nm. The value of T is 42.9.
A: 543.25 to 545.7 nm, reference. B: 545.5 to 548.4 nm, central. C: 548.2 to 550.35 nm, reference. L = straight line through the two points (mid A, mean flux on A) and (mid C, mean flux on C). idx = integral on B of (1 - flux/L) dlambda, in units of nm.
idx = 0.24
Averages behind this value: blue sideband 46.1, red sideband 43.5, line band 41.1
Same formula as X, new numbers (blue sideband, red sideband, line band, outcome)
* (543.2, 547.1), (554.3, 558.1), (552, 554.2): 0.16 nm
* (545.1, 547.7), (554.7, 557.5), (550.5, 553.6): 0.23 nm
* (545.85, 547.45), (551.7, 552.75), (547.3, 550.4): -0.33 nm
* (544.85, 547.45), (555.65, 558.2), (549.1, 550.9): 0.04 nm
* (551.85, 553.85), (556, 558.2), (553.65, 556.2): -0.04 nm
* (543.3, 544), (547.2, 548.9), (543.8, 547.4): 0.42 nm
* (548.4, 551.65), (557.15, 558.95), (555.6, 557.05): 0.04 nm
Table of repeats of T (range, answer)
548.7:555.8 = 41.9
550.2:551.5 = 38.3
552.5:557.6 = 44.2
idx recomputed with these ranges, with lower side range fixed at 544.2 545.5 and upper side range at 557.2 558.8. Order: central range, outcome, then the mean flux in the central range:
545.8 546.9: 0.168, 37.8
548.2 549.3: -0.010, 45.8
